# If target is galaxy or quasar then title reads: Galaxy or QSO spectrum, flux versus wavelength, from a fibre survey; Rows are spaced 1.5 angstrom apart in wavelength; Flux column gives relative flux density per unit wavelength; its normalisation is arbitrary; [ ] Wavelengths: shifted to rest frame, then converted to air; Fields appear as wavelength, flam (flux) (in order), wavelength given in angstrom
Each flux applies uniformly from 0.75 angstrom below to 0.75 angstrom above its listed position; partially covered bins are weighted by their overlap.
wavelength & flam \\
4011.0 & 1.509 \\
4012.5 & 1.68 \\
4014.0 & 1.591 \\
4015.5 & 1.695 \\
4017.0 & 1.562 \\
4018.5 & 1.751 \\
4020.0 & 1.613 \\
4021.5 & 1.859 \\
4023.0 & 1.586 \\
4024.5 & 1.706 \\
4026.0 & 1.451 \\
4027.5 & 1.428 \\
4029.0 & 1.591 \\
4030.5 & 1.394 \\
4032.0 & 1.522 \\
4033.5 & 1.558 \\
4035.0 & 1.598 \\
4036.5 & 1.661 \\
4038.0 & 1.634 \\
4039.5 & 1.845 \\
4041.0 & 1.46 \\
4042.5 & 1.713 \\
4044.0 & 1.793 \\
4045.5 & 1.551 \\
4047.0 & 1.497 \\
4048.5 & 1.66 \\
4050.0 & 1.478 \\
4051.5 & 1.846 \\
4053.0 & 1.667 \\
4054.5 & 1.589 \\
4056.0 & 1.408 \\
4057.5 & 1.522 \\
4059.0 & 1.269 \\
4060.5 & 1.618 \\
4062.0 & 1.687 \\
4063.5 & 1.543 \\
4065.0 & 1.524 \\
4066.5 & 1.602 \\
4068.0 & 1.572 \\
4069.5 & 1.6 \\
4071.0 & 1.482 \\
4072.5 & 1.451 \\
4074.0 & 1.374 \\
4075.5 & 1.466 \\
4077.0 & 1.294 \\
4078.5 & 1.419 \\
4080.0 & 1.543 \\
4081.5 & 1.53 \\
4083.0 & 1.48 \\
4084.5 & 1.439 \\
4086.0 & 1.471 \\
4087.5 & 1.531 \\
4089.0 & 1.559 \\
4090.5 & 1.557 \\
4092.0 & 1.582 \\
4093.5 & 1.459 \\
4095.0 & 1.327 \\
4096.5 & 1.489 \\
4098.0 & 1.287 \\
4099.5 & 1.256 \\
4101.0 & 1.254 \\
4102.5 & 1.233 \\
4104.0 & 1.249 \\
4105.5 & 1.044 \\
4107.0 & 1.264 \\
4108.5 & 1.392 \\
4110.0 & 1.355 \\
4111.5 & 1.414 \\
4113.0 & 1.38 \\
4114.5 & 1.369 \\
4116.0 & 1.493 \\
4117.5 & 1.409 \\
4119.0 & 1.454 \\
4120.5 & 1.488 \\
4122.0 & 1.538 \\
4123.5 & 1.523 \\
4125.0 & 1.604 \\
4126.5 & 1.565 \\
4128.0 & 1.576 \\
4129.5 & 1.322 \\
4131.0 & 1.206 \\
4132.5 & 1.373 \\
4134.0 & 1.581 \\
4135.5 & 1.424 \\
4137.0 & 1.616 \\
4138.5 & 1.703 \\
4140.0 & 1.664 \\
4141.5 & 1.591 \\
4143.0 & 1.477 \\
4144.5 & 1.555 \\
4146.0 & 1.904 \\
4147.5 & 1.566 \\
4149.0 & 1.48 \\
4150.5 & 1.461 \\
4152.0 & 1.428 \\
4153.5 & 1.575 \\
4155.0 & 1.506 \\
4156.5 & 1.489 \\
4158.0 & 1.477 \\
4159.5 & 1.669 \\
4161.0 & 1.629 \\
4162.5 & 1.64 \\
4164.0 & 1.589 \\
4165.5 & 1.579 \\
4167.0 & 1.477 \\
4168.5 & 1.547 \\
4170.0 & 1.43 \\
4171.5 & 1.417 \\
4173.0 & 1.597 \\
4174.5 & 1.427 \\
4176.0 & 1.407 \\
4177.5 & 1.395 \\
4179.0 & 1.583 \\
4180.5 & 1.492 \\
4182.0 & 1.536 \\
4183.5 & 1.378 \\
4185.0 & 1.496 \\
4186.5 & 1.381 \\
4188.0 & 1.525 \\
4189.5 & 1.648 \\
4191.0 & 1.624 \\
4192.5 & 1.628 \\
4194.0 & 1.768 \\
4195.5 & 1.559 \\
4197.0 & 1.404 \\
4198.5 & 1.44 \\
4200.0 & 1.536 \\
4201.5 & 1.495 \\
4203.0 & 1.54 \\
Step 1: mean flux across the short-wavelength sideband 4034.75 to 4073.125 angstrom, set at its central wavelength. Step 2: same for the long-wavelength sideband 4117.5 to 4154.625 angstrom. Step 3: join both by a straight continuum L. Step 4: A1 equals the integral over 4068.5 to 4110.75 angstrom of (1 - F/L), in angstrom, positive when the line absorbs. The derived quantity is 4.2 angstrom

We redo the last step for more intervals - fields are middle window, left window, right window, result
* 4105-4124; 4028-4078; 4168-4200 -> 1.71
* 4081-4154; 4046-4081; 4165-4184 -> 2.24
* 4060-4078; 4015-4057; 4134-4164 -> 0.95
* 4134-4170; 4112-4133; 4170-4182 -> -2.47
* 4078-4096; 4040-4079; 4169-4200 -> 0.52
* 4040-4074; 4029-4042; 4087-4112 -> -1.23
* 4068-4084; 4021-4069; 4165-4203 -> 1.04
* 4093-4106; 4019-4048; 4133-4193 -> 2.33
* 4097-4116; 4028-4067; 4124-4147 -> 3.12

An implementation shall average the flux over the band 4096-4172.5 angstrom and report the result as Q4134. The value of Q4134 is 1.47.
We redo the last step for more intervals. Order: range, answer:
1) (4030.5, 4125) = 1.49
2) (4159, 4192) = 1.52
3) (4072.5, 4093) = 1.48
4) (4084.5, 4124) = 1.4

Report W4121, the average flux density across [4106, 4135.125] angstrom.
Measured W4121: 1.43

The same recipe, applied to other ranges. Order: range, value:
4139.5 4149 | 1.61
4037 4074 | 1.58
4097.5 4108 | 1.23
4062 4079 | 1.49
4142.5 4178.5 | 1.53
